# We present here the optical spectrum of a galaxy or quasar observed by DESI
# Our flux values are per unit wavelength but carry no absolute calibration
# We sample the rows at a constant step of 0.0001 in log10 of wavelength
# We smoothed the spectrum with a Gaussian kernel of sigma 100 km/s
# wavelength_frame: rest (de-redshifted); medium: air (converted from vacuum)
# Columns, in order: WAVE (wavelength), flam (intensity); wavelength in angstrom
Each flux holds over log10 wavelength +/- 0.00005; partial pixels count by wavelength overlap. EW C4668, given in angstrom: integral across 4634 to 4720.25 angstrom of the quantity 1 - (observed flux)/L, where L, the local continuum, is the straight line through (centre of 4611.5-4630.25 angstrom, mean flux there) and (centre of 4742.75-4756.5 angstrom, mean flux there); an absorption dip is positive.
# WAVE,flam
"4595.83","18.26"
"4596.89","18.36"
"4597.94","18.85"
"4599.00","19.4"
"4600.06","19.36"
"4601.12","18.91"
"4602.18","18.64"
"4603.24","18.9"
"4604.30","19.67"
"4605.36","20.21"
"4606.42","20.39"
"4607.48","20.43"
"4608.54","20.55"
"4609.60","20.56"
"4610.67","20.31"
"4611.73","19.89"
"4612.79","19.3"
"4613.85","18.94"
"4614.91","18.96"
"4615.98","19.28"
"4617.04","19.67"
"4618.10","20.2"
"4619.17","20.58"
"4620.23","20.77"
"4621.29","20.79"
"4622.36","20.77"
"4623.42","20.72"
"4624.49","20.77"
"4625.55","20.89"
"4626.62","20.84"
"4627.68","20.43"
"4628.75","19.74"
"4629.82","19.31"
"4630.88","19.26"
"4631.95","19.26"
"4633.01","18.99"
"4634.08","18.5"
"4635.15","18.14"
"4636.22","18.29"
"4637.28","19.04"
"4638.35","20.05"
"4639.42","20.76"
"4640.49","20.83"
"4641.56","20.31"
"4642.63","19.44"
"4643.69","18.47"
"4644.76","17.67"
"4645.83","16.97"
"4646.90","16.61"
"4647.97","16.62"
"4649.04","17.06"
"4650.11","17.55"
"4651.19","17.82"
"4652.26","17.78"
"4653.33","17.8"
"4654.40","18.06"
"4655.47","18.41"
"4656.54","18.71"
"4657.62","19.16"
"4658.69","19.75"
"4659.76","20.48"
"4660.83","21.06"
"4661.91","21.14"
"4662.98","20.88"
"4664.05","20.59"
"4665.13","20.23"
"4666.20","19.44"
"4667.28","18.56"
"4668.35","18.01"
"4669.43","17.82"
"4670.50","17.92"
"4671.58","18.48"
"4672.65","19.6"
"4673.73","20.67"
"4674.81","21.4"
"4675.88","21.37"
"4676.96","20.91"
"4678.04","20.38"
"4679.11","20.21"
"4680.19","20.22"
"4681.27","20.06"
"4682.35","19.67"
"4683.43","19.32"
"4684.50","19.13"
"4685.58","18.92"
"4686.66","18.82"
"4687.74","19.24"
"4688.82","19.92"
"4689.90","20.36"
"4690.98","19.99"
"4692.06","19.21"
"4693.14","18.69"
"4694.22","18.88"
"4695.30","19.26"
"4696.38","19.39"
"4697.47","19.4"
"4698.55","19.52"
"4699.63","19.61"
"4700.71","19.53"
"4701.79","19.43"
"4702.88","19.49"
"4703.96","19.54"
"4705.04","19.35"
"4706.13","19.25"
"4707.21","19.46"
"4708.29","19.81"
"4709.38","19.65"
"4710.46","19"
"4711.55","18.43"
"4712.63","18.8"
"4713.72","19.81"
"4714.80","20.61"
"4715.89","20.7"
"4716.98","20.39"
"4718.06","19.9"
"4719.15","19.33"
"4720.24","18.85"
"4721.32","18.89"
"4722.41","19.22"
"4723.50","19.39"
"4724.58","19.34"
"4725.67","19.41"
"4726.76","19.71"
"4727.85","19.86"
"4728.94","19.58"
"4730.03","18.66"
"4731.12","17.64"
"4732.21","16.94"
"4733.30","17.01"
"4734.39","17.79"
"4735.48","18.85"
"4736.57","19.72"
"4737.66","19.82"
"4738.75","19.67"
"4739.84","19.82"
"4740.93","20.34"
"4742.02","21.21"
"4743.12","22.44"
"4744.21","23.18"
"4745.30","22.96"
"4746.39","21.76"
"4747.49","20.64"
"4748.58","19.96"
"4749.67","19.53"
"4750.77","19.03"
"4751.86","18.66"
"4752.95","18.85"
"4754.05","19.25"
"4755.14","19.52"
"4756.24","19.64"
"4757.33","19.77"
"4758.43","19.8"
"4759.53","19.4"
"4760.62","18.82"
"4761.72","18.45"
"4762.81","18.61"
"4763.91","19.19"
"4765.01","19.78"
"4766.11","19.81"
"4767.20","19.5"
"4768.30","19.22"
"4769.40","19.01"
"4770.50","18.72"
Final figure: 3.9 angstrom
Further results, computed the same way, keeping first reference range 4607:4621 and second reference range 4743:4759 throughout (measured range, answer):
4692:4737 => 2.2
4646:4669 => 1.4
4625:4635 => 0.2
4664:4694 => 0.8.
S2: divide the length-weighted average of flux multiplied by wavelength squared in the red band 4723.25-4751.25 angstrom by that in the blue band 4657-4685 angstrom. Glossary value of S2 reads 1.02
